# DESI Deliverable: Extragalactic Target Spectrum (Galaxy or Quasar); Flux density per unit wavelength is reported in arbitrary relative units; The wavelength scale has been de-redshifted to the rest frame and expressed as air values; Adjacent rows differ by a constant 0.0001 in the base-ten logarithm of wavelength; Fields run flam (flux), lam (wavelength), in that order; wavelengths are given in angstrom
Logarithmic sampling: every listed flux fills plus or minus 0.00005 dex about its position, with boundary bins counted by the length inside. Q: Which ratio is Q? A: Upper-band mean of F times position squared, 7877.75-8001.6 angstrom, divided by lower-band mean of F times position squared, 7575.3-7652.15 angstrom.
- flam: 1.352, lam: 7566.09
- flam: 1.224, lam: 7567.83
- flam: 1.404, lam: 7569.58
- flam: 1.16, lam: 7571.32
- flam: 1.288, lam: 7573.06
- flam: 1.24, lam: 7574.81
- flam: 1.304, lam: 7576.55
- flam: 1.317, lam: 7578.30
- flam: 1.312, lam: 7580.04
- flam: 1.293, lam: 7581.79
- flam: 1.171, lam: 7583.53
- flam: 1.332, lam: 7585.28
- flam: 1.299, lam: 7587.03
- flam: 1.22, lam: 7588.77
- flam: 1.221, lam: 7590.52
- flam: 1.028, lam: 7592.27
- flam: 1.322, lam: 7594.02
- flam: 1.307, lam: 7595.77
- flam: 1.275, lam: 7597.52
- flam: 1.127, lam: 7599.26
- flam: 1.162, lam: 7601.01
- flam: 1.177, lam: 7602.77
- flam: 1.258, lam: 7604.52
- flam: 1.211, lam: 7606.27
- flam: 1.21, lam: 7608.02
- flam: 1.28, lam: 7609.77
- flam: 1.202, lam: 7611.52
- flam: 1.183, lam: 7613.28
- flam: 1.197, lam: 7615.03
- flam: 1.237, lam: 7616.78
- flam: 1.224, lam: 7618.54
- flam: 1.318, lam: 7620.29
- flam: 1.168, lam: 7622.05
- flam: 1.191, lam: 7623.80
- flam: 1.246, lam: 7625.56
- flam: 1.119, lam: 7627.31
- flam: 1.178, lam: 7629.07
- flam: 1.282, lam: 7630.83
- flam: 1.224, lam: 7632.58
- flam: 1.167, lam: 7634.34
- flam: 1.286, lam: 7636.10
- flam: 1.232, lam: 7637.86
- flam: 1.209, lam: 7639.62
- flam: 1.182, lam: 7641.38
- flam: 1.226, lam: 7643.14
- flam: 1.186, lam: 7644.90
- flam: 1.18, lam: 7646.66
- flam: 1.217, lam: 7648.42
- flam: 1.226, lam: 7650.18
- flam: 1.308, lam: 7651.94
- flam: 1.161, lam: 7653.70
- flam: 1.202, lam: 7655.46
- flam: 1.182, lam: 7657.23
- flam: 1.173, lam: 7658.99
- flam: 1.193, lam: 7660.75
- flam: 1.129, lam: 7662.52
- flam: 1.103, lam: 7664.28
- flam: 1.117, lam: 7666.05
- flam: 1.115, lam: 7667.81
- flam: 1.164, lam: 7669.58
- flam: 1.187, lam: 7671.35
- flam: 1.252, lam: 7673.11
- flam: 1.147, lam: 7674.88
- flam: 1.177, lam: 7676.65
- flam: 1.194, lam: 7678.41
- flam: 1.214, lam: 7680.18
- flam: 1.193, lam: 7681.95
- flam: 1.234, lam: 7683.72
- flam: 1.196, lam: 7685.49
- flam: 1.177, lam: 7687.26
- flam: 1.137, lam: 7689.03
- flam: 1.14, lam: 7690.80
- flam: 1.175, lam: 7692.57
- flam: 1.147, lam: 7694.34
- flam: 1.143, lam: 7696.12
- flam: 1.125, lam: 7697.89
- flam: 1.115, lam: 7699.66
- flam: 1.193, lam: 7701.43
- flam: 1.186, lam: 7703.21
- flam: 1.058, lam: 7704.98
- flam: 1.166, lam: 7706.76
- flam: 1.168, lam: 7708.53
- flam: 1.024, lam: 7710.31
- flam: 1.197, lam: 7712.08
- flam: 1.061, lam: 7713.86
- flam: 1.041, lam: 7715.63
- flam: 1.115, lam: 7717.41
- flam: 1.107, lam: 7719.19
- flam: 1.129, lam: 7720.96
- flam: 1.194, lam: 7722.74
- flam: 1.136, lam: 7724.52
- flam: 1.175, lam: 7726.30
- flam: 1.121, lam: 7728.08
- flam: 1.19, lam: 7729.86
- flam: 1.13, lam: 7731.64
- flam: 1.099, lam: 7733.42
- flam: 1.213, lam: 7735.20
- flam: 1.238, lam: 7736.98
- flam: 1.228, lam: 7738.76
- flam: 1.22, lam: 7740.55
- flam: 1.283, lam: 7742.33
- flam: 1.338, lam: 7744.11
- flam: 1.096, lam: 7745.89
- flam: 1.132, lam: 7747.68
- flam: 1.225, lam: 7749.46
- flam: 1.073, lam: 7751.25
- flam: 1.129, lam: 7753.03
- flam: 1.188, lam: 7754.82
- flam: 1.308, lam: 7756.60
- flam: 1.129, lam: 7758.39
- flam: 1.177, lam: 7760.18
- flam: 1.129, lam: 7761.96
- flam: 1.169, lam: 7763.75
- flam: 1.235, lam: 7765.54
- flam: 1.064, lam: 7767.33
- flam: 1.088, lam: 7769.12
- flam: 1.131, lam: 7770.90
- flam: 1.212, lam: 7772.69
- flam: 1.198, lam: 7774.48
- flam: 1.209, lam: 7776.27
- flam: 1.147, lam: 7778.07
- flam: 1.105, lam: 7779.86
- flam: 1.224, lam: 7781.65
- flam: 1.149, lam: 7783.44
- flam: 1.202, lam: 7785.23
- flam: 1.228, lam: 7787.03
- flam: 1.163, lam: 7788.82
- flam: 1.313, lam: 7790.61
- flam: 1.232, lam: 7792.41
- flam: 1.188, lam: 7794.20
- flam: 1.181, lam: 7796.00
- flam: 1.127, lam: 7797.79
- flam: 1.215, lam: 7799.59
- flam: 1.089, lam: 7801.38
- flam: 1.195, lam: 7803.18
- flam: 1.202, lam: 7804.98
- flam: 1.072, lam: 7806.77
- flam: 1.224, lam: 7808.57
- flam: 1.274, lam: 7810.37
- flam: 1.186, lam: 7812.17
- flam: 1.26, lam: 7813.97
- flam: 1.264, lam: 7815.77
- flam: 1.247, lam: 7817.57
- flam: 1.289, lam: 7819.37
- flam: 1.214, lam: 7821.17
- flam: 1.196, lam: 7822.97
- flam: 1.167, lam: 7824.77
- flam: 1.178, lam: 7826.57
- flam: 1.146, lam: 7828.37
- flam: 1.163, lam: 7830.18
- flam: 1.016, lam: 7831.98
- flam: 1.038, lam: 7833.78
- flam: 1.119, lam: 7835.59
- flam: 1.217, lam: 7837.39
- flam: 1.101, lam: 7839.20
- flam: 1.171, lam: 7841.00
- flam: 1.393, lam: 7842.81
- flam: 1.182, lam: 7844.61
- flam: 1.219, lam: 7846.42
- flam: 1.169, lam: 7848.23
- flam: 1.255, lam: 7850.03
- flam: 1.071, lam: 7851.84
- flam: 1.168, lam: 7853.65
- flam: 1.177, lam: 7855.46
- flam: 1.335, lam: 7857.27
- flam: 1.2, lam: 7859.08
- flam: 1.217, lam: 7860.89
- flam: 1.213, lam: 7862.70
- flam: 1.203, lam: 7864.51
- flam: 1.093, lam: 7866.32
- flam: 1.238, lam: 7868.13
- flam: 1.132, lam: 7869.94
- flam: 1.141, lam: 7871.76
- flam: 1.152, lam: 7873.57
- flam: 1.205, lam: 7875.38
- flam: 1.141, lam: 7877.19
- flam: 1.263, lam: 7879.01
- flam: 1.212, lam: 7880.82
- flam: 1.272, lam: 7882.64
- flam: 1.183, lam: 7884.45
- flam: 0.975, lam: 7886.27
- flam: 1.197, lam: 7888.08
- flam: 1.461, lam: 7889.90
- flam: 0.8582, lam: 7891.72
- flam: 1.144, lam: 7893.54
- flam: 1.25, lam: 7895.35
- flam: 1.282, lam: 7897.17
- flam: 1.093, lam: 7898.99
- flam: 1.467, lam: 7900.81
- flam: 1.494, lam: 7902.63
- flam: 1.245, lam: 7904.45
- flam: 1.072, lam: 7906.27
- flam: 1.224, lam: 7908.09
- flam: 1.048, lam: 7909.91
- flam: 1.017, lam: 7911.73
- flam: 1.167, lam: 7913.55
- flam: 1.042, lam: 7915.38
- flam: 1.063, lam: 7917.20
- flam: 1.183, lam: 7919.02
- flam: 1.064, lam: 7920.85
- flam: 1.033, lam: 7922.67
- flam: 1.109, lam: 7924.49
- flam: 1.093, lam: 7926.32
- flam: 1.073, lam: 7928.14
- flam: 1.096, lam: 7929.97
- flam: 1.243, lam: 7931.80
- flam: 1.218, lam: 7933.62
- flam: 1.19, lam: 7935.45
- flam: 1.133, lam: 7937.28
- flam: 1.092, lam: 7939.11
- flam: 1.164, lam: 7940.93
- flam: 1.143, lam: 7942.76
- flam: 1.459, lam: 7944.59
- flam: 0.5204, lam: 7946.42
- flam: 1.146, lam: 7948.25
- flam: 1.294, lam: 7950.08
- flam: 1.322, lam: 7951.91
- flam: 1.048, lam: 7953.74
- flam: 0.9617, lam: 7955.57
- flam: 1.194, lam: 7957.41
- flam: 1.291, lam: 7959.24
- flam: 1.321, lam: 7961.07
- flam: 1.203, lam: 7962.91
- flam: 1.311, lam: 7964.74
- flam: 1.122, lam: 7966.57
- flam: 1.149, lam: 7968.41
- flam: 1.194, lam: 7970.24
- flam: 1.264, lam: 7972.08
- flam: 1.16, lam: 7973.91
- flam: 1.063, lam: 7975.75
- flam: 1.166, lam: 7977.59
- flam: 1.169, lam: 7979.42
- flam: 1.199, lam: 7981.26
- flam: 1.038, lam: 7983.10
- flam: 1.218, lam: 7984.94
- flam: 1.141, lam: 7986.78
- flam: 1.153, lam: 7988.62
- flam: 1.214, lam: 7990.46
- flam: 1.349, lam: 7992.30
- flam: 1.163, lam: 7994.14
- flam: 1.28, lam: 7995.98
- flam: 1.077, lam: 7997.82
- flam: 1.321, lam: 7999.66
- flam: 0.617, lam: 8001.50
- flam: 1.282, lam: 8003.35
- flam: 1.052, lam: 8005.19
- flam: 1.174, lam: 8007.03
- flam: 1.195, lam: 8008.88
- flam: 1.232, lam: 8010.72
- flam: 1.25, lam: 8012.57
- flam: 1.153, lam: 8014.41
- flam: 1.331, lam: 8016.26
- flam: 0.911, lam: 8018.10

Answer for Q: 1.0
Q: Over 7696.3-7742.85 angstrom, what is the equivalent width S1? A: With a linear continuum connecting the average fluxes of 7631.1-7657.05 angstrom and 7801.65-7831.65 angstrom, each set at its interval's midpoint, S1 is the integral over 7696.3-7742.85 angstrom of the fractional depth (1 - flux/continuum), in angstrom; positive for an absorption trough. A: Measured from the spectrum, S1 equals 2.26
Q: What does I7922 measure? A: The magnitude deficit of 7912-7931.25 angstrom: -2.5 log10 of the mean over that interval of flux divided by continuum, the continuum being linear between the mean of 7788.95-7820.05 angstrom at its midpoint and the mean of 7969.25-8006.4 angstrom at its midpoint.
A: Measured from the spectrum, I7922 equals 0.079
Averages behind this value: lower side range 1.21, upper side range 1.16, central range 1.09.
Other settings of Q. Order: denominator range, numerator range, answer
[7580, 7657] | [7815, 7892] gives 1.03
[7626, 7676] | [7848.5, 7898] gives 1.05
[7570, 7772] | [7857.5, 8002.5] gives 1.05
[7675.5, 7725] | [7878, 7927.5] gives 1.07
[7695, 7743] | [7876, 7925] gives 1.07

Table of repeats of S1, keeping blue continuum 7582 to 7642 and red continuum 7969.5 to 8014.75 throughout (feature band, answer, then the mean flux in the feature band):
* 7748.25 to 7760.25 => 0.3 angstrom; 1.17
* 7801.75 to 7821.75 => -0.4 angstrom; 1.22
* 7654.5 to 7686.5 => 0.9 angstrom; 1.18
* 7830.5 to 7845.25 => 0.4 angstrom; 1.16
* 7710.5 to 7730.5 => 1.3 angstrom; 1.13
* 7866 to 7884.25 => -0.1 angstrom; 1.19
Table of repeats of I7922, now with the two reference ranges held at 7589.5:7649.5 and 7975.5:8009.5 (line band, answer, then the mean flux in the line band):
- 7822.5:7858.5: 0.00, 1.17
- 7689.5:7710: 0.05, 1.14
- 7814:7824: -0.06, 1.24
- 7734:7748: -0.02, 1.22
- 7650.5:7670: 0.03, 1.17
